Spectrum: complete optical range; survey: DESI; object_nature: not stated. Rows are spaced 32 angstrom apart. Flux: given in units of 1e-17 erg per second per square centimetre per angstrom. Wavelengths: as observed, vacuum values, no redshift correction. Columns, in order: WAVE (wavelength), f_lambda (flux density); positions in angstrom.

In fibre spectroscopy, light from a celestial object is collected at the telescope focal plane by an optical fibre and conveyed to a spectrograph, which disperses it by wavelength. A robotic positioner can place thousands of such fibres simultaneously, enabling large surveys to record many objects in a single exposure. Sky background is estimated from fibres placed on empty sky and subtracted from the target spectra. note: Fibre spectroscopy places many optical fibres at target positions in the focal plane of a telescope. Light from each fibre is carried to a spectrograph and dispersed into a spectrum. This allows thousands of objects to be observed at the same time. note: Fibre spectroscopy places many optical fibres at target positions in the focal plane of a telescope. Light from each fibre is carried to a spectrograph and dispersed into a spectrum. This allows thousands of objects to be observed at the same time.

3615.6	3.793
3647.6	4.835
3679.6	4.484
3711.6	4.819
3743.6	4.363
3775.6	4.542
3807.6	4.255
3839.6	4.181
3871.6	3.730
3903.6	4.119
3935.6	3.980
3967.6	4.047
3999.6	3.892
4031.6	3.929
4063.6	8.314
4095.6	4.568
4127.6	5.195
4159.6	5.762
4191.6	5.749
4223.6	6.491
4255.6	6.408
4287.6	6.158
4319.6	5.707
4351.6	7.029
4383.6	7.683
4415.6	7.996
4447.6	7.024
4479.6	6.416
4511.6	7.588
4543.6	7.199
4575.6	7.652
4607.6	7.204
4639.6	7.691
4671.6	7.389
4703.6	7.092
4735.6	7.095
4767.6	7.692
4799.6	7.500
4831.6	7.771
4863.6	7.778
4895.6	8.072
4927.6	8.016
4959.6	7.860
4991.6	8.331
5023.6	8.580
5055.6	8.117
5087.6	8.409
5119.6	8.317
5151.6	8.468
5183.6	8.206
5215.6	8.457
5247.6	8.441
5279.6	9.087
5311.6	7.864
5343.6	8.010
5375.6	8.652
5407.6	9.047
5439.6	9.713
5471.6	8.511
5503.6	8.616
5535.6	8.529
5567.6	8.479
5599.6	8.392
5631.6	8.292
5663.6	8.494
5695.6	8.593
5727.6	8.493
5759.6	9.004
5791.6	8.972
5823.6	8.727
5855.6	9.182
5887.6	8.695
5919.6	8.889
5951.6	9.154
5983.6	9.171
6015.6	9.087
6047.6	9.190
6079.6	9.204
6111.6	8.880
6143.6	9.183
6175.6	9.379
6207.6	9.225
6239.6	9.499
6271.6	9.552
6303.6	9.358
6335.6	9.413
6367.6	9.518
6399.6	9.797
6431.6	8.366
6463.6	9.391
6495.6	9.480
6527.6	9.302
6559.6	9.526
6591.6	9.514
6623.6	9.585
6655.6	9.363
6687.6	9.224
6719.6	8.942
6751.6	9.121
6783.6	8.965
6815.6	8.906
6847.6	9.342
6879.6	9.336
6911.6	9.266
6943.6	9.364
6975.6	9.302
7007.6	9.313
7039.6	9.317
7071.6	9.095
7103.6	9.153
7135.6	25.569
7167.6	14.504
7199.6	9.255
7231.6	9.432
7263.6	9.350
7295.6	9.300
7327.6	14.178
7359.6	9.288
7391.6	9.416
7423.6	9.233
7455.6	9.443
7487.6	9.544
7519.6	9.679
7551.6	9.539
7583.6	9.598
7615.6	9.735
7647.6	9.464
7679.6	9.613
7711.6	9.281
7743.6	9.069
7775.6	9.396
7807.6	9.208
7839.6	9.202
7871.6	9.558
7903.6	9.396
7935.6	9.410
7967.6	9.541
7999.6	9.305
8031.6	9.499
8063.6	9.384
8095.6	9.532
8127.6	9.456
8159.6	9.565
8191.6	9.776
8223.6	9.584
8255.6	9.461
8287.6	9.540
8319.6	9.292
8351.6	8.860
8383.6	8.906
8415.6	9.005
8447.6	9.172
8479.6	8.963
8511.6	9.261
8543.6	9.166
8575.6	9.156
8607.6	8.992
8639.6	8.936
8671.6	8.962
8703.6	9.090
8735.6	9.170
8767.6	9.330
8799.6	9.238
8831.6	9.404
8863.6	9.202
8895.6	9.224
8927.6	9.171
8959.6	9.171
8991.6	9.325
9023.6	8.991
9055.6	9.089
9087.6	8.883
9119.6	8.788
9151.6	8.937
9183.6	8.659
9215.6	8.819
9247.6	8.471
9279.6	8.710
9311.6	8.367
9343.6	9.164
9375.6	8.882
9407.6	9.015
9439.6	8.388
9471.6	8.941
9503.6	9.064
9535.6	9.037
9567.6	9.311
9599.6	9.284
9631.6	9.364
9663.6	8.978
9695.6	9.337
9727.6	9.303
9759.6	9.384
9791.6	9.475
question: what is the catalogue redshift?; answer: 0.089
